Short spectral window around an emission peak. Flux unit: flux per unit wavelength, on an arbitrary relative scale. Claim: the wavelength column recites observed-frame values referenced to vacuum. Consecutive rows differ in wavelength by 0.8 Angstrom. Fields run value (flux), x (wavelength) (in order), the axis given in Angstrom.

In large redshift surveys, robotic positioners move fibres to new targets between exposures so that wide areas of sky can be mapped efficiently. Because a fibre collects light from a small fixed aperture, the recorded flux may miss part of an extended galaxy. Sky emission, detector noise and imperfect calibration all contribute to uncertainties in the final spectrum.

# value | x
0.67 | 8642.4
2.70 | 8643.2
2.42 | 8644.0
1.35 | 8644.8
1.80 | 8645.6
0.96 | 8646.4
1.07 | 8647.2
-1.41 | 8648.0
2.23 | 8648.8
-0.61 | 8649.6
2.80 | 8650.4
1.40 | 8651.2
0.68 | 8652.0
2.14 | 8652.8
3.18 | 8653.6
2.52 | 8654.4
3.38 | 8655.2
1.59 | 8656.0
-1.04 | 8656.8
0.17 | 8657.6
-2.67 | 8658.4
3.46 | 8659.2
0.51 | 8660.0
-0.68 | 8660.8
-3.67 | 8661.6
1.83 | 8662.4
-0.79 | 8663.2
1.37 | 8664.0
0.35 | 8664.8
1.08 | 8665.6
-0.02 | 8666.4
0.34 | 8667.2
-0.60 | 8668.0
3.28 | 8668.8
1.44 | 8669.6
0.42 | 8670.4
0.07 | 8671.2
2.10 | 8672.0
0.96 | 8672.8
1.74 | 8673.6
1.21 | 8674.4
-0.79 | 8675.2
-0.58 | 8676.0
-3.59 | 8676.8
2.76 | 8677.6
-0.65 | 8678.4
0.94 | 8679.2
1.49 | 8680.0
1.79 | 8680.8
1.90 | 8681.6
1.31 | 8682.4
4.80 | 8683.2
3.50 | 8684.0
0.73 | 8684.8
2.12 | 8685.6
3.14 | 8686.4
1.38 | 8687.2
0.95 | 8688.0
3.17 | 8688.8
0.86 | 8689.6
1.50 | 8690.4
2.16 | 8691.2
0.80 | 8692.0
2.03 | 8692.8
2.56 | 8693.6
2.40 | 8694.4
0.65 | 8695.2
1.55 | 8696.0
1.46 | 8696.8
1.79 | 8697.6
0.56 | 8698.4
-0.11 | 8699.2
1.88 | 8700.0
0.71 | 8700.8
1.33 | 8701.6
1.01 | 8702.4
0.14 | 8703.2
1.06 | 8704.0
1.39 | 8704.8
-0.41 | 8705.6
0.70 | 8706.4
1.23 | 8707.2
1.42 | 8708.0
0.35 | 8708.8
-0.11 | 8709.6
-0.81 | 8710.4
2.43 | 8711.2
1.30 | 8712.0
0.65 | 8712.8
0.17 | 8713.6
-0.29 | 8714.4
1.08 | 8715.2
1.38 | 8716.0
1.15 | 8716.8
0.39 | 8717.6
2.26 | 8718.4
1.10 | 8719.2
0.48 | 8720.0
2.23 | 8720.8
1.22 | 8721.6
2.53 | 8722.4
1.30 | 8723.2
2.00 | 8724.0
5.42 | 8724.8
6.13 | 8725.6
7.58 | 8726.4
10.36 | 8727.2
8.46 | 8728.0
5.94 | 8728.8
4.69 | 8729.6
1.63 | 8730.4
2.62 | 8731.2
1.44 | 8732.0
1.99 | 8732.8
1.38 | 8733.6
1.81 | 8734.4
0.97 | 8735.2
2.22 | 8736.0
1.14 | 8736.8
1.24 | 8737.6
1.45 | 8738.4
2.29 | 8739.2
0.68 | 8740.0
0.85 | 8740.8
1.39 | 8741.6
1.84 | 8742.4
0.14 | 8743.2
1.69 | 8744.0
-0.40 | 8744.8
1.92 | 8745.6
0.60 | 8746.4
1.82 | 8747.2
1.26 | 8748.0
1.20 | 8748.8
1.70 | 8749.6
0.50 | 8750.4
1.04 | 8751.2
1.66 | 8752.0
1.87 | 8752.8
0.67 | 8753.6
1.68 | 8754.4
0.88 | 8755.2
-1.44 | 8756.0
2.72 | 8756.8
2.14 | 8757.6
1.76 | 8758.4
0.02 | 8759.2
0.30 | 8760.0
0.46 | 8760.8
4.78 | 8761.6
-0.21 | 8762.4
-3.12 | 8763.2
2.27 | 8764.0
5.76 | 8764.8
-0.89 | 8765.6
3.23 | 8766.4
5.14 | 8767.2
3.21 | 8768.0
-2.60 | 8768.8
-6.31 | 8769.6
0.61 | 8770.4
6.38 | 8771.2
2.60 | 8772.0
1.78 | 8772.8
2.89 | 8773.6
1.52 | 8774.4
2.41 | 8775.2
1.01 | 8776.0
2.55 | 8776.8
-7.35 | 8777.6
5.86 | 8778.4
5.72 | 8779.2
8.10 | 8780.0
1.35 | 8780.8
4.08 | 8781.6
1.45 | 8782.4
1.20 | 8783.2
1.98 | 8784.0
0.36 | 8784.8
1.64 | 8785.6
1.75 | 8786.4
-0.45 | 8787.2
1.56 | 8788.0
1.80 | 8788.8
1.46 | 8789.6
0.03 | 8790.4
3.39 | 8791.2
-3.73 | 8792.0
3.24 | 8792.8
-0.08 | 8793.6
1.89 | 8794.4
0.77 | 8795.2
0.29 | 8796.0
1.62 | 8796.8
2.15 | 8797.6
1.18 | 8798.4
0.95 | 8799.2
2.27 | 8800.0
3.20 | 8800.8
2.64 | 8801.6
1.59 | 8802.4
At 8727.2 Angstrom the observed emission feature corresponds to H-gamma 4340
